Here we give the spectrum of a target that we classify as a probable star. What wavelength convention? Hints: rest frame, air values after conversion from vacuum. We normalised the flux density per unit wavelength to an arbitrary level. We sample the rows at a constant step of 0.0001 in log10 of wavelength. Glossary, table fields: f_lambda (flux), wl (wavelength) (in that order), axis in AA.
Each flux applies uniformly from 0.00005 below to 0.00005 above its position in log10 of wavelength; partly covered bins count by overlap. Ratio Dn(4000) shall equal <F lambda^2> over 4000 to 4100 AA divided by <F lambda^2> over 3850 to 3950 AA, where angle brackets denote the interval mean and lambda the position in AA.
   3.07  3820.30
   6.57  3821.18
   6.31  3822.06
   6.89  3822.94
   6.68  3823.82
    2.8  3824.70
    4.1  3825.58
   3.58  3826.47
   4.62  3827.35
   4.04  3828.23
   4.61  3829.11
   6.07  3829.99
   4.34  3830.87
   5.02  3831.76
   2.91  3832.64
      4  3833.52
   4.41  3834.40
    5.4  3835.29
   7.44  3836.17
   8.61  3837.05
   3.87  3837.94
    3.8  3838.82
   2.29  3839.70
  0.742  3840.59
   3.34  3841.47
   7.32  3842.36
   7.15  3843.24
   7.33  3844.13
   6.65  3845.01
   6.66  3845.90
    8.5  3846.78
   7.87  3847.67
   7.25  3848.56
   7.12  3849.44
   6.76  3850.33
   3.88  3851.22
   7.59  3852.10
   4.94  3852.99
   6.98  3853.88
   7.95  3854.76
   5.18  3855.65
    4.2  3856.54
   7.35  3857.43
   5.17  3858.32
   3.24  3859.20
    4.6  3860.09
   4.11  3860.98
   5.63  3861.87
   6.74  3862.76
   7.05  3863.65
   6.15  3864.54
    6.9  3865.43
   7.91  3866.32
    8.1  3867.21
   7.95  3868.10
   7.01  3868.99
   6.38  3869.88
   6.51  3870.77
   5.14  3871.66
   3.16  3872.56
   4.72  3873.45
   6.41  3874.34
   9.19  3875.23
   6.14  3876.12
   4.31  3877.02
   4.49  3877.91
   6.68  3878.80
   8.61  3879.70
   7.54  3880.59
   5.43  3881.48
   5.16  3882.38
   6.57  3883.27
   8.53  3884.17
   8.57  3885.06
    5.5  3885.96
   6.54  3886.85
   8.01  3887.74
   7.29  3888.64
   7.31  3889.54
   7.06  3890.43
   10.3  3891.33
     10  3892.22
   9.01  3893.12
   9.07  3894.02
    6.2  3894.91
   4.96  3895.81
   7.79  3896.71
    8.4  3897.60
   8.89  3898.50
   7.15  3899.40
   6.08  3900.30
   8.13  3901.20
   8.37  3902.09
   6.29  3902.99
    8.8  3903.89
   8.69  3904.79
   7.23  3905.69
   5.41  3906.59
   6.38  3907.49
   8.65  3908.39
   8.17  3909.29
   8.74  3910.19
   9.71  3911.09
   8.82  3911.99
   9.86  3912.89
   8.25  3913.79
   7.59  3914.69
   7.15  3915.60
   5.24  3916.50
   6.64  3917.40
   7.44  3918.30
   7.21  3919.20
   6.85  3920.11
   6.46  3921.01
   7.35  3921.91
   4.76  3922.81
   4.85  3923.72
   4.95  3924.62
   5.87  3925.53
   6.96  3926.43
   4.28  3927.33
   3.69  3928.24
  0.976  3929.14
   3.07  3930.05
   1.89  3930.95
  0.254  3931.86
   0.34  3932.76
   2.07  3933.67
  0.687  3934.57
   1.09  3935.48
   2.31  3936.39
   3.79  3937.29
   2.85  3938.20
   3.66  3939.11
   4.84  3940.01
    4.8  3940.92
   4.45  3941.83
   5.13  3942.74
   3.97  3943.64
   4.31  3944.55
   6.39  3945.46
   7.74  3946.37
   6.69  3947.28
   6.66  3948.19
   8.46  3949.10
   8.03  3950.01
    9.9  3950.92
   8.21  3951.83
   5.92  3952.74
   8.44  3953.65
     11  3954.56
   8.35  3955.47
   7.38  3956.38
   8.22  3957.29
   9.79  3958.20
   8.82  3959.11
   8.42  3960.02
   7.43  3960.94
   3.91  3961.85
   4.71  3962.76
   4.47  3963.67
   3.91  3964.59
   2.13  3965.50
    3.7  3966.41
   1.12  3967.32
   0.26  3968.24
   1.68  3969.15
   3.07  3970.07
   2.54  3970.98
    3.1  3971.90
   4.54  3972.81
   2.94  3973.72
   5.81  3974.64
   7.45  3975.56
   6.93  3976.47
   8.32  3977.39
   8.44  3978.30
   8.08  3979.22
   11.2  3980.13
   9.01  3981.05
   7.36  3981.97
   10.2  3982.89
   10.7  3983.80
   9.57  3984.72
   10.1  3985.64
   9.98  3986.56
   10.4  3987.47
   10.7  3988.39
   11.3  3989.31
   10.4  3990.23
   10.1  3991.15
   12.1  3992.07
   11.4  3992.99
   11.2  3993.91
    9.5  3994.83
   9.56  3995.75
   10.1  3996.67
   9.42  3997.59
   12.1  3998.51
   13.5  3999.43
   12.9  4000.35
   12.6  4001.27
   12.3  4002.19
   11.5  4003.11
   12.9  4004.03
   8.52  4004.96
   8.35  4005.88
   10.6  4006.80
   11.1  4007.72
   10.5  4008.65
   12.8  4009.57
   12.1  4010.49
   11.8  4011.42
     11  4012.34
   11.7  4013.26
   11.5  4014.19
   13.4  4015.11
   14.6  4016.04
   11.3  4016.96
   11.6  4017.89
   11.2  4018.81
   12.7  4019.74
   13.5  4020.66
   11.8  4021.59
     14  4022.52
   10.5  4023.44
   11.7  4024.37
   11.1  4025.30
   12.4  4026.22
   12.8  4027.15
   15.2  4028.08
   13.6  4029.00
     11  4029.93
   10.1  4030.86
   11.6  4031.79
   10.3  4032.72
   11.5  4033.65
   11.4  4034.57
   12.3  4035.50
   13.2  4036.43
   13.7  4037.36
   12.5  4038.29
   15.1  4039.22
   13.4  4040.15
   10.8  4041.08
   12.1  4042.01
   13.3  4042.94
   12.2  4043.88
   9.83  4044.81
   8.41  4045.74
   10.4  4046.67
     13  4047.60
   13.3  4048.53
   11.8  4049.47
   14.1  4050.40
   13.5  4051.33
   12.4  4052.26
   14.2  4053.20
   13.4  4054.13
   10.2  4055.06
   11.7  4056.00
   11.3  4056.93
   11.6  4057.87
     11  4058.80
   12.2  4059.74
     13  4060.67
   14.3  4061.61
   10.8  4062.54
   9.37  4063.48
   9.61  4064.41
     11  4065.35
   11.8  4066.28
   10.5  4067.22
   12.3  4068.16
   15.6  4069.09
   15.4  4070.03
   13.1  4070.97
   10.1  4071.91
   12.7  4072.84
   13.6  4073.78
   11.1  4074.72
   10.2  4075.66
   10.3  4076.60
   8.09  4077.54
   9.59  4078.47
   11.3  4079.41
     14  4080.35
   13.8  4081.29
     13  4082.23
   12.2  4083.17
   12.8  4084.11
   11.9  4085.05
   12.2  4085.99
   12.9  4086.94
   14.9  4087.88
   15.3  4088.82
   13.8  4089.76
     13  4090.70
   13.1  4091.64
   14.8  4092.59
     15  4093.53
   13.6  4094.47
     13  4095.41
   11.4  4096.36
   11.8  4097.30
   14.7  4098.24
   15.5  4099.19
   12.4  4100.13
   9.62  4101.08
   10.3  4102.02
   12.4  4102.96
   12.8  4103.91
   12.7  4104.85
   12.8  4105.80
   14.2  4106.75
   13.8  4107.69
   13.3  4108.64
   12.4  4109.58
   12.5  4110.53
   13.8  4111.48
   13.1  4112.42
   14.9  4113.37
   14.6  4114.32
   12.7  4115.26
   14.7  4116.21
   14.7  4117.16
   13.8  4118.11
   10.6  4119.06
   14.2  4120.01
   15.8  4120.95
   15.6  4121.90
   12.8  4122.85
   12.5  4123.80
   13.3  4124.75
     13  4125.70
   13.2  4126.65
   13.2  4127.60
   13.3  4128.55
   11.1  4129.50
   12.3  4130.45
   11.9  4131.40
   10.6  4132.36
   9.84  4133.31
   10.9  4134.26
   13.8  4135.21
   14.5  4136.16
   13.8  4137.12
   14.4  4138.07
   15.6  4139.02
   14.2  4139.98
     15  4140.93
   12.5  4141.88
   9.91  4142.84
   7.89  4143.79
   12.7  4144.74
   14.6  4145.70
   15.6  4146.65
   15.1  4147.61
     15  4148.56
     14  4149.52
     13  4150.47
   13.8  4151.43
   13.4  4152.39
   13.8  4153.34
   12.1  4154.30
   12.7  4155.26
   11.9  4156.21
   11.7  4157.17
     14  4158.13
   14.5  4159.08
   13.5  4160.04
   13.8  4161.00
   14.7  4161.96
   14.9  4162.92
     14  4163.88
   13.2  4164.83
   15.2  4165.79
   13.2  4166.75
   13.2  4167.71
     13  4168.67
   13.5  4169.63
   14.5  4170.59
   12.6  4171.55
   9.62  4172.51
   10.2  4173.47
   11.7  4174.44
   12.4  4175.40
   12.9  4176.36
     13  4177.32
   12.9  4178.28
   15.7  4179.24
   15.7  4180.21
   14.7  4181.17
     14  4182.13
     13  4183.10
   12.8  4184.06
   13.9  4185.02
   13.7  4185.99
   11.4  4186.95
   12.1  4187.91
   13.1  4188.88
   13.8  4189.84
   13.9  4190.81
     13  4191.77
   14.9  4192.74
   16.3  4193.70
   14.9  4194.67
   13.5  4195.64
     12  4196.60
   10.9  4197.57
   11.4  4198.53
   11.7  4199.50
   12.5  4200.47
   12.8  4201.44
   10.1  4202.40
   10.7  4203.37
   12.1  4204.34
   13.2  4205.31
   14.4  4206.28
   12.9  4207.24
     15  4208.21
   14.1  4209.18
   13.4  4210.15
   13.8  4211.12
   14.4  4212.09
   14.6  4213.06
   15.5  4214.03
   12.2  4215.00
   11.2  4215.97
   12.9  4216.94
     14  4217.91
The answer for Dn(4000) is 2.14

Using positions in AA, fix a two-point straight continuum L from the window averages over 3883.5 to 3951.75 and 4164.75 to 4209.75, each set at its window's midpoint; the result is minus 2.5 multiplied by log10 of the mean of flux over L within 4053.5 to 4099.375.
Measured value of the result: -0.20 mag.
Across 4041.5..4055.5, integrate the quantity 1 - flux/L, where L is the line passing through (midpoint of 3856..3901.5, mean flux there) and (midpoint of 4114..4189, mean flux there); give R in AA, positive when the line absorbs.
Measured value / -1.8 AA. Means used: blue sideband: 6.73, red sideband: 13.2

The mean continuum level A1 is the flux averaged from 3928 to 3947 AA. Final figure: 3.28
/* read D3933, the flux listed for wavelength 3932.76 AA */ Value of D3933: 0.34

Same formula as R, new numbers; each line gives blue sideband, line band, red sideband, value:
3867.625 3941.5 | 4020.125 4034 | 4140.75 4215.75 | -4.1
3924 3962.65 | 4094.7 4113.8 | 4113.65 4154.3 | -1.3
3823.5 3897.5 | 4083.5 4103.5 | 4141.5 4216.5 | -3.1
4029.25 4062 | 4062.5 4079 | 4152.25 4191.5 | 1.2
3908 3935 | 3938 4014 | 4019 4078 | 3.9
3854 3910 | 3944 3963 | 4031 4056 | 3.4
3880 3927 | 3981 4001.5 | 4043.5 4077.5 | -1.5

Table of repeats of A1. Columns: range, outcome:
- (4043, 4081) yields 11.8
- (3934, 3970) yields 5.44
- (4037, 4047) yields 12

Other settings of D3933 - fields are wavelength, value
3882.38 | 5.16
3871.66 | 5.14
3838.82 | 3.8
